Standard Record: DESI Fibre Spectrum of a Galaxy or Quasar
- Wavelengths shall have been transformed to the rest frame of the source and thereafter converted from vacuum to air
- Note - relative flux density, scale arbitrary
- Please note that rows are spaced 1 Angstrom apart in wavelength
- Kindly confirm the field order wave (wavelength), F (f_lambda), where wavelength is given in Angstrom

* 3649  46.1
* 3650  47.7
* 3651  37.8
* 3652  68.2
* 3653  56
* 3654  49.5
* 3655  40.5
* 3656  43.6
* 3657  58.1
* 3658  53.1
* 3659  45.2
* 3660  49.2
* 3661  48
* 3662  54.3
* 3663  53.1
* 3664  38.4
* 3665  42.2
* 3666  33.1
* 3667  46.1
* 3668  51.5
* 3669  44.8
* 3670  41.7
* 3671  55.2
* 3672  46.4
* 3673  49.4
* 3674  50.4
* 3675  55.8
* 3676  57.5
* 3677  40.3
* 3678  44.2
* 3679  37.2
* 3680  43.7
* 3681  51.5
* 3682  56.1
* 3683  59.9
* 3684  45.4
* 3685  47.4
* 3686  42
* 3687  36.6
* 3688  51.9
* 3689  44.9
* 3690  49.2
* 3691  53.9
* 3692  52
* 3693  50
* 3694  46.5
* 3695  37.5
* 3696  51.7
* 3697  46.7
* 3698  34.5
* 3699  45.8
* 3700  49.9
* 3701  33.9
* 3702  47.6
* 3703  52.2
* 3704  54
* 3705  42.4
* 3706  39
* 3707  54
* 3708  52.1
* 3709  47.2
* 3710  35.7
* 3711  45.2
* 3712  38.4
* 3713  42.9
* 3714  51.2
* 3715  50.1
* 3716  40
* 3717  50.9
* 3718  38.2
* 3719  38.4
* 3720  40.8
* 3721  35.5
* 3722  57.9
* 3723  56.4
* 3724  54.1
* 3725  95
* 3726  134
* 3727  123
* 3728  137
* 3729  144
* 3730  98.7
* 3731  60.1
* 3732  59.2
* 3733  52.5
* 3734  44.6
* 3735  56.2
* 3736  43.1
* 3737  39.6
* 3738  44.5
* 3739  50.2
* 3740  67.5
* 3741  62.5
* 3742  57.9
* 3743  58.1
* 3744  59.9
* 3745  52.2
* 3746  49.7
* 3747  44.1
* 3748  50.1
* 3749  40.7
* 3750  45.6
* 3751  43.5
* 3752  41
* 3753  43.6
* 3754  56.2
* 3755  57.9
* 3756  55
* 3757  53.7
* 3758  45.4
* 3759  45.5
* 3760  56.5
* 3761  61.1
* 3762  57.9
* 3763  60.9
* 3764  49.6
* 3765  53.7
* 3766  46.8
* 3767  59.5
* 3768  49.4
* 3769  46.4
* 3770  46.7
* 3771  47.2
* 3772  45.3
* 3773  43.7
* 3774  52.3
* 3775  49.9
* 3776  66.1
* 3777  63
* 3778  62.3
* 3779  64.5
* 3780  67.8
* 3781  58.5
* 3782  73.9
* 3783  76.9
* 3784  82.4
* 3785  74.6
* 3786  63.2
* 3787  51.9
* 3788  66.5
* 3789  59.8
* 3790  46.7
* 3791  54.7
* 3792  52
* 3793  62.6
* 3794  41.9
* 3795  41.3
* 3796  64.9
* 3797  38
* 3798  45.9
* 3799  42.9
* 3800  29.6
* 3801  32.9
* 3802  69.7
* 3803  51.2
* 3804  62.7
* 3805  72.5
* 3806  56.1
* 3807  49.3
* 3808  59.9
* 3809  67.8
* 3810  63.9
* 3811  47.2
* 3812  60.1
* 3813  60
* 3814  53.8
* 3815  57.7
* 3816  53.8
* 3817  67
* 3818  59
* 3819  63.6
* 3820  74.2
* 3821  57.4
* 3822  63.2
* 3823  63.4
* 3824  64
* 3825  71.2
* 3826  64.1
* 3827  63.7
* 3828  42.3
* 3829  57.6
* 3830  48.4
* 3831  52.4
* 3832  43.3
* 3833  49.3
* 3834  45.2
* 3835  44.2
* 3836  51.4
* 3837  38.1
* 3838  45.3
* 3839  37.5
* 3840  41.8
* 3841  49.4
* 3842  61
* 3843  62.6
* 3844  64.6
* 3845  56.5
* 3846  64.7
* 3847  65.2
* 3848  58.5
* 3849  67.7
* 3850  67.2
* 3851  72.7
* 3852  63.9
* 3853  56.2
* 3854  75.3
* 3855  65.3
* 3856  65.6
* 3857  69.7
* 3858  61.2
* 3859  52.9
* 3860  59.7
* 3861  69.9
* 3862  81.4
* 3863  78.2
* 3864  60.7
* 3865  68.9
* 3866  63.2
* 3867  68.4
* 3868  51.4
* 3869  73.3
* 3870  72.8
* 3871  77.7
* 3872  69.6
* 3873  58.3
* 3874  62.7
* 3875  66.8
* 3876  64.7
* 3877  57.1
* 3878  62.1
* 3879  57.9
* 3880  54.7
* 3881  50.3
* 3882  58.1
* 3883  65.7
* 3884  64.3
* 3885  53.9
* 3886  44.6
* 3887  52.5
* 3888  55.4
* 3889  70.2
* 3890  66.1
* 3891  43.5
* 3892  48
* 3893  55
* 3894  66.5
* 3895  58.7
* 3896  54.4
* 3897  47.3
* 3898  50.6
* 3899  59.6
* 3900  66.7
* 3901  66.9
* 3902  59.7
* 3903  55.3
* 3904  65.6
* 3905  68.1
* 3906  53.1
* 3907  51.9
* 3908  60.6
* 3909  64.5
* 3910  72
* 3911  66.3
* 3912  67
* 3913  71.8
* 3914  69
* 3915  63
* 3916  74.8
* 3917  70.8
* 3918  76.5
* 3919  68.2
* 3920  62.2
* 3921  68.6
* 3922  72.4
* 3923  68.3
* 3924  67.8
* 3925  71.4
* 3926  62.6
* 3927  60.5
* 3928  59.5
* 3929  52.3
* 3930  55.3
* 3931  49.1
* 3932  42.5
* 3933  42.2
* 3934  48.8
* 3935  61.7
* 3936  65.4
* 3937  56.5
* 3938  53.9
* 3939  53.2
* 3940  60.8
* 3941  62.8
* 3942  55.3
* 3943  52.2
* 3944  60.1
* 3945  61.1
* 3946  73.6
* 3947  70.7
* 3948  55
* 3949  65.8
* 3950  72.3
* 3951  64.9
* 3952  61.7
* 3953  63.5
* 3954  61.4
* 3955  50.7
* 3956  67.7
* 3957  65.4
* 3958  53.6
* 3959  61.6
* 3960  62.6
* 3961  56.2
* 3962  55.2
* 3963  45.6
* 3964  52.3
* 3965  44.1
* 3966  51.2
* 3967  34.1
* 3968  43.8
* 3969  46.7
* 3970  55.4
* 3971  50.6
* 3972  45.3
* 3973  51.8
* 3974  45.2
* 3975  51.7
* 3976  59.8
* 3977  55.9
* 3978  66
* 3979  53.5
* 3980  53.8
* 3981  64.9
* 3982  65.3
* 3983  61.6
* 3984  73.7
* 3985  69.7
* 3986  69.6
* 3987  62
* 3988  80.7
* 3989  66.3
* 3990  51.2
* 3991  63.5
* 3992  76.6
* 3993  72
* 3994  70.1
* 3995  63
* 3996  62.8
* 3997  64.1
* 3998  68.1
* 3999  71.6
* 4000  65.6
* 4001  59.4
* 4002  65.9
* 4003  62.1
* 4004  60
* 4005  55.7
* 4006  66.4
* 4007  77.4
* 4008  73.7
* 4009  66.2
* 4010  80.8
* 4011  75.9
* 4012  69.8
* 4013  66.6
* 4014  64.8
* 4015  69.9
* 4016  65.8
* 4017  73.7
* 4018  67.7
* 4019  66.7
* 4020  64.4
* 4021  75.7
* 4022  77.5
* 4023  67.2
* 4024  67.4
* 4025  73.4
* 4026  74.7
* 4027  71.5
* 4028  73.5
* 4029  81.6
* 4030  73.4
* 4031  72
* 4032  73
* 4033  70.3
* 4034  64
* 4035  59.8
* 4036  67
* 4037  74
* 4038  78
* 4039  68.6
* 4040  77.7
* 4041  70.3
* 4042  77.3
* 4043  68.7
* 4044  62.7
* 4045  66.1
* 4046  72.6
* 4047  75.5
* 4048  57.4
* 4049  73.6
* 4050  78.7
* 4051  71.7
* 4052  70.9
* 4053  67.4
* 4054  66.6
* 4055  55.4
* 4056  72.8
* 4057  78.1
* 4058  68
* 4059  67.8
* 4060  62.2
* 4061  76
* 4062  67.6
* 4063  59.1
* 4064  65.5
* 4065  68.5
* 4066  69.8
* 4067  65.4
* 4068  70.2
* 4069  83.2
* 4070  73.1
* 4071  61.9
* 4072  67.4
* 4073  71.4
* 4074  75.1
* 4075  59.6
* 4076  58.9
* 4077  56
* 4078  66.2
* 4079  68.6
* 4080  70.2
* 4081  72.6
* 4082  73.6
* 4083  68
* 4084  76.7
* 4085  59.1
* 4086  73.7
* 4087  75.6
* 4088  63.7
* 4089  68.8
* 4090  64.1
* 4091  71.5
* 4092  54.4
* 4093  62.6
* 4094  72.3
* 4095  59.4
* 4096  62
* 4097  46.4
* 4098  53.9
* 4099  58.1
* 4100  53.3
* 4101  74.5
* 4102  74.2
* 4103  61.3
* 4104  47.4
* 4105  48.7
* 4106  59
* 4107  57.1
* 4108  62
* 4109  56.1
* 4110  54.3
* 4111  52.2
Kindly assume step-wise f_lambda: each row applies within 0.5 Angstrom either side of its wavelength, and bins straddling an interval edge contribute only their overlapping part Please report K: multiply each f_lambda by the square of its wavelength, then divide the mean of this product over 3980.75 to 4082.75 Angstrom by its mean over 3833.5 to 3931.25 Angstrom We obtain 1.21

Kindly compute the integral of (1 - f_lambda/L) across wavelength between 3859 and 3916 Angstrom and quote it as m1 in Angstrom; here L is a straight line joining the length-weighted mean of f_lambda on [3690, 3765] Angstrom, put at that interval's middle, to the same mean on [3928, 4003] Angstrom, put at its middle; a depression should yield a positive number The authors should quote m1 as -4.2 Angstrom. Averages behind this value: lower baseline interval 54.9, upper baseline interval 59.1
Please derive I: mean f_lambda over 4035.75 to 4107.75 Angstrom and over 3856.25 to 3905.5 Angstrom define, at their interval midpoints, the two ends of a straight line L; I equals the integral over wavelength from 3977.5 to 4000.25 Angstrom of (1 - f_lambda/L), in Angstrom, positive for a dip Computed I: -0.49 Angstrom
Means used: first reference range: 61.5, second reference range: 66.9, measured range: 65.9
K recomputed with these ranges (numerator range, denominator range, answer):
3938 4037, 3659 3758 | 1.39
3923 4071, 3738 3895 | 1.23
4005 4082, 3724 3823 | 1.35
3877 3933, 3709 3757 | 1.14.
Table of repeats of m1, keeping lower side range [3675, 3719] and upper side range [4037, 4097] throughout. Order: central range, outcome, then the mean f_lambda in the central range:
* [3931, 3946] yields 1.2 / 55.9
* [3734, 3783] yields -3.1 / 53.2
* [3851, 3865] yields -2.6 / 66.5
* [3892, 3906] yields -0.1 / 58.9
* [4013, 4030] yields -1.4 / 70.9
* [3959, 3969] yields 2.0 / 49.9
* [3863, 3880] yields -2.4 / 64.8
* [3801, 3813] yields -1.4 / 58.9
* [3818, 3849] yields -0.7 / 55.7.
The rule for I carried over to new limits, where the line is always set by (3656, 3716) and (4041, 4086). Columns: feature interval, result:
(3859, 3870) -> -1.89 Angstrom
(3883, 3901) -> 0.60 Angstrom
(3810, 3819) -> -0.61 Angstrom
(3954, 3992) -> 3.71 Angstrom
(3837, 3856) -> -1.04 Angstrom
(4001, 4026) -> -1.17 Angstrom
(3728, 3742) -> -4.50 Angstrom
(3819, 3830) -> -1.33 Angstrom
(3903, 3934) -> -1.34 Angstrom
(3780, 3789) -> -2.62 Angstrom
